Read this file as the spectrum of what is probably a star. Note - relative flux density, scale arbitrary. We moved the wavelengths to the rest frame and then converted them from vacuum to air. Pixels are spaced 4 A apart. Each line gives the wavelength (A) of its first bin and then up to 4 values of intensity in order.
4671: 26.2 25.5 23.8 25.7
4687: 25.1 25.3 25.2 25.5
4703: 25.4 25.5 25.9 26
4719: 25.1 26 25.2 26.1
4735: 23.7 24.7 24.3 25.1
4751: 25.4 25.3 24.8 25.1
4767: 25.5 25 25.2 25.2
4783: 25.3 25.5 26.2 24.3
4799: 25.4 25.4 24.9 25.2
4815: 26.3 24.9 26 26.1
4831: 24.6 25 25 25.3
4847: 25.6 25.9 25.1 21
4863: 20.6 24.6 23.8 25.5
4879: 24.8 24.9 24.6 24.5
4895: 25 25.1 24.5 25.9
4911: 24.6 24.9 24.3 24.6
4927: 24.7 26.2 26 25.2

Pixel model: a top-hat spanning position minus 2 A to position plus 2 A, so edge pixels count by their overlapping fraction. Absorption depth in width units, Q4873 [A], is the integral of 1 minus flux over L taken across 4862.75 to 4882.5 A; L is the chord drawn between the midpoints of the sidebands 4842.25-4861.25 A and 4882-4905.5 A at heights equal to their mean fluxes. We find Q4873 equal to 0.33 A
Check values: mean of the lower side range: 24.5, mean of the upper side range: 24.8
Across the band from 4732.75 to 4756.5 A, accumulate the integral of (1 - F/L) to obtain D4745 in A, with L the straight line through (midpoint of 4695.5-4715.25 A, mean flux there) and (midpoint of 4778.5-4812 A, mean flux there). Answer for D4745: 0.7 A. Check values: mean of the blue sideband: 25.6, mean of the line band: 24.8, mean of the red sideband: 25.3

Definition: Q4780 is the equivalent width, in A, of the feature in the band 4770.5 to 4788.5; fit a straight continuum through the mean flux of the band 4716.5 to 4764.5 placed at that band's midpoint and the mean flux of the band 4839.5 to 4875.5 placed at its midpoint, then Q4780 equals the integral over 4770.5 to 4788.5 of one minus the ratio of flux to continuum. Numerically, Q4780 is -0.4 A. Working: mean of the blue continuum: 25.1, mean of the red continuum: 24.1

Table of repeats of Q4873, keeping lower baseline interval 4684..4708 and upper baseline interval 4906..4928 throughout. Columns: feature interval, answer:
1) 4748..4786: -0.1 A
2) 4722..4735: -0.1 A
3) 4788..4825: -0.5 A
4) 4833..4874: 1.2 A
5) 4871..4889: 0.0 A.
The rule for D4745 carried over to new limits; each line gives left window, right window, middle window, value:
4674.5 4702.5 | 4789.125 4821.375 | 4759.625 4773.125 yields 0.1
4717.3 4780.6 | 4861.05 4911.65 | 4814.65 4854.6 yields -1.1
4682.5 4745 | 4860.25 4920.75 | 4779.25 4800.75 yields -0.3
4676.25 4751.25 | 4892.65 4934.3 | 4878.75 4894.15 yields 0.2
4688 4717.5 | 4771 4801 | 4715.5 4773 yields 0.6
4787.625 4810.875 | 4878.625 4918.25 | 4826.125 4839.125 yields 0.0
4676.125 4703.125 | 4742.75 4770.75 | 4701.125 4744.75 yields -0.2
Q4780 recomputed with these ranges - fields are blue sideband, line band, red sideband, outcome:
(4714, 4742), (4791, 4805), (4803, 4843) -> 0.1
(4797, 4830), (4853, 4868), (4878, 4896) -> 1.4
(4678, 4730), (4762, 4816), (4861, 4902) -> -0.9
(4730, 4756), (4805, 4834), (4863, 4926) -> -0.8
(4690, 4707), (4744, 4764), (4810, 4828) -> 0.3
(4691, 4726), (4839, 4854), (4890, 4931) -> -0.2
